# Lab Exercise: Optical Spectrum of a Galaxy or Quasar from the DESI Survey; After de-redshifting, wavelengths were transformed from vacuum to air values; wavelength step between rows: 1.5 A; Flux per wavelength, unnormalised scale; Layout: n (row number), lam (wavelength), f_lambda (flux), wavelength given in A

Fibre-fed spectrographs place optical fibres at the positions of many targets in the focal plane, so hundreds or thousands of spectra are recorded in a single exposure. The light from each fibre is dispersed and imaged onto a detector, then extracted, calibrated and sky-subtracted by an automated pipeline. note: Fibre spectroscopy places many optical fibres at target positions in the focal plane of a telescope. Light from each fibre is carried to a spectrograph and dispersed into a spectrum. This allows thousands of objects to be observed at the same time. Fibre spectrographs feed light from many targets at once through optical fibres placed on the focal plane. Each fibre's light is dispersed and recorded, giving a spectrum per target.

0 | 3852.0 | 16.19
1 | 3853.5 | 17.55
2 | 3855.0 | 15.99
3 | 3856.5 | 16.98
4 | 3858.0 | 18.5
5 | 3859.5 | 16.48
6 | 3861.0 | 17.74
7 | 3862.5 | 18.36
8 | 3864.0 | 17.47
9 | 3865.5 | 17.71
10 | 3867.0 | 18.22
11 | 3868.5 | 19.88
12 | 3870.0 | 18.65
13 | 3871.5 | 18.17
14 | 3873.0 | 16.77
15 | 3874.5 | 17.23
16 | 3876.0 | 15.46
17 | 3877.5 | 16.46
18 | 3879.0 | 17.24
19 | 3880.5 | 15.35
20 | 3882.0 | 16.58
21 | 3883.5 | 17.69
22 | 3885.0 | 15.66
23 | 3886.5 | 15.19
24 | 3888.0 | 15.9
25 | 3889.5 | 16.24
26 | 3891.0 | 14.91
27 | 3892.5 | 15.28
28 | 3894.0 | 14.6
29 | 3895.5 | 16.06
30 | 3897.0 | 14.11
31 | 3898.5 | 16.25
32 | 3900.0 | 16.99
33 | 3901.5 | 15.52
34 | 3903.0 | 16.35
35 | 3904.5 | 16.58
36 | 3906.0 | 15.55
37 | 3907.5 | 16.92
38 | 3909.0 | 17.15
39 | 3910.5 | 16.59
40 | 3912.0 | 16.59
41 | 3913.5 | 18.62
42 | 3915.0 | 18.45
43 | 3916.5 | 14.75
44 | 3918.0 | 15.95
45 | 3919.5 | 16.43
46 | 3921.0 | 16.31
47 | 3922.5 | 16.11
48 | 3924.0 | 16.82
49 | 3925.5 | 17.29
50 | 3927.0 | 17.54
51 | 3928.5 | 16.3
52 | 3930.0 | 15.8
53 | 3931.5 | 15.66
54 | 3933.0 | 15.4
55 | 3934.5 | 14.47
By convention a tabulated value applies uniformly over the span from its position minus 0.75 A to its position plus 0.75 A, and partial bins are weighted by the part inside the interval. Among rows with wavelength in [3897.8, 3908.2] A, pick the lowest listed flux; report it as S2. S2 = 15.52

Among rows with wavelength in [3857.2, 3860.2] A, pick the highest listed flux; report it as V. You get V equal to 18.5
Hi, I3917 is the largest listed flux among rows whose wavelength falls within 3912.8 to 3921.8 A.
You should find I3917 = 18.62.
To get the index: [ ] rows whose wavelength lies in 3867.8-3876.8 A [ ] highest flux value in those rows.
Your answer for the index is 19.88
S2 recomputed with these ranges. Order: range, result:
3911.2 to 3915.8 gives 16.59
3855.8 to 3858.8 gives 16.98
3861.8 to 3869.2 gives 17.47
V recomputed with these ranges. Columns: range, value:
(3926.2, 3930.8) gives 17.54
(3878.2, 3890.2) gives 17.69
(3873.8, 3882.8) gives 17.24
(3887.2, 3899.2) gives 16.25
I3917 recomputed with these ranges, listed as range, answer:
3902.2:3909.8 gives 17.15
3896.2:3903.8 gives 16.99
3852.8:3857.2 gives 17.55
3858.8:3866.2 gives 18.36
